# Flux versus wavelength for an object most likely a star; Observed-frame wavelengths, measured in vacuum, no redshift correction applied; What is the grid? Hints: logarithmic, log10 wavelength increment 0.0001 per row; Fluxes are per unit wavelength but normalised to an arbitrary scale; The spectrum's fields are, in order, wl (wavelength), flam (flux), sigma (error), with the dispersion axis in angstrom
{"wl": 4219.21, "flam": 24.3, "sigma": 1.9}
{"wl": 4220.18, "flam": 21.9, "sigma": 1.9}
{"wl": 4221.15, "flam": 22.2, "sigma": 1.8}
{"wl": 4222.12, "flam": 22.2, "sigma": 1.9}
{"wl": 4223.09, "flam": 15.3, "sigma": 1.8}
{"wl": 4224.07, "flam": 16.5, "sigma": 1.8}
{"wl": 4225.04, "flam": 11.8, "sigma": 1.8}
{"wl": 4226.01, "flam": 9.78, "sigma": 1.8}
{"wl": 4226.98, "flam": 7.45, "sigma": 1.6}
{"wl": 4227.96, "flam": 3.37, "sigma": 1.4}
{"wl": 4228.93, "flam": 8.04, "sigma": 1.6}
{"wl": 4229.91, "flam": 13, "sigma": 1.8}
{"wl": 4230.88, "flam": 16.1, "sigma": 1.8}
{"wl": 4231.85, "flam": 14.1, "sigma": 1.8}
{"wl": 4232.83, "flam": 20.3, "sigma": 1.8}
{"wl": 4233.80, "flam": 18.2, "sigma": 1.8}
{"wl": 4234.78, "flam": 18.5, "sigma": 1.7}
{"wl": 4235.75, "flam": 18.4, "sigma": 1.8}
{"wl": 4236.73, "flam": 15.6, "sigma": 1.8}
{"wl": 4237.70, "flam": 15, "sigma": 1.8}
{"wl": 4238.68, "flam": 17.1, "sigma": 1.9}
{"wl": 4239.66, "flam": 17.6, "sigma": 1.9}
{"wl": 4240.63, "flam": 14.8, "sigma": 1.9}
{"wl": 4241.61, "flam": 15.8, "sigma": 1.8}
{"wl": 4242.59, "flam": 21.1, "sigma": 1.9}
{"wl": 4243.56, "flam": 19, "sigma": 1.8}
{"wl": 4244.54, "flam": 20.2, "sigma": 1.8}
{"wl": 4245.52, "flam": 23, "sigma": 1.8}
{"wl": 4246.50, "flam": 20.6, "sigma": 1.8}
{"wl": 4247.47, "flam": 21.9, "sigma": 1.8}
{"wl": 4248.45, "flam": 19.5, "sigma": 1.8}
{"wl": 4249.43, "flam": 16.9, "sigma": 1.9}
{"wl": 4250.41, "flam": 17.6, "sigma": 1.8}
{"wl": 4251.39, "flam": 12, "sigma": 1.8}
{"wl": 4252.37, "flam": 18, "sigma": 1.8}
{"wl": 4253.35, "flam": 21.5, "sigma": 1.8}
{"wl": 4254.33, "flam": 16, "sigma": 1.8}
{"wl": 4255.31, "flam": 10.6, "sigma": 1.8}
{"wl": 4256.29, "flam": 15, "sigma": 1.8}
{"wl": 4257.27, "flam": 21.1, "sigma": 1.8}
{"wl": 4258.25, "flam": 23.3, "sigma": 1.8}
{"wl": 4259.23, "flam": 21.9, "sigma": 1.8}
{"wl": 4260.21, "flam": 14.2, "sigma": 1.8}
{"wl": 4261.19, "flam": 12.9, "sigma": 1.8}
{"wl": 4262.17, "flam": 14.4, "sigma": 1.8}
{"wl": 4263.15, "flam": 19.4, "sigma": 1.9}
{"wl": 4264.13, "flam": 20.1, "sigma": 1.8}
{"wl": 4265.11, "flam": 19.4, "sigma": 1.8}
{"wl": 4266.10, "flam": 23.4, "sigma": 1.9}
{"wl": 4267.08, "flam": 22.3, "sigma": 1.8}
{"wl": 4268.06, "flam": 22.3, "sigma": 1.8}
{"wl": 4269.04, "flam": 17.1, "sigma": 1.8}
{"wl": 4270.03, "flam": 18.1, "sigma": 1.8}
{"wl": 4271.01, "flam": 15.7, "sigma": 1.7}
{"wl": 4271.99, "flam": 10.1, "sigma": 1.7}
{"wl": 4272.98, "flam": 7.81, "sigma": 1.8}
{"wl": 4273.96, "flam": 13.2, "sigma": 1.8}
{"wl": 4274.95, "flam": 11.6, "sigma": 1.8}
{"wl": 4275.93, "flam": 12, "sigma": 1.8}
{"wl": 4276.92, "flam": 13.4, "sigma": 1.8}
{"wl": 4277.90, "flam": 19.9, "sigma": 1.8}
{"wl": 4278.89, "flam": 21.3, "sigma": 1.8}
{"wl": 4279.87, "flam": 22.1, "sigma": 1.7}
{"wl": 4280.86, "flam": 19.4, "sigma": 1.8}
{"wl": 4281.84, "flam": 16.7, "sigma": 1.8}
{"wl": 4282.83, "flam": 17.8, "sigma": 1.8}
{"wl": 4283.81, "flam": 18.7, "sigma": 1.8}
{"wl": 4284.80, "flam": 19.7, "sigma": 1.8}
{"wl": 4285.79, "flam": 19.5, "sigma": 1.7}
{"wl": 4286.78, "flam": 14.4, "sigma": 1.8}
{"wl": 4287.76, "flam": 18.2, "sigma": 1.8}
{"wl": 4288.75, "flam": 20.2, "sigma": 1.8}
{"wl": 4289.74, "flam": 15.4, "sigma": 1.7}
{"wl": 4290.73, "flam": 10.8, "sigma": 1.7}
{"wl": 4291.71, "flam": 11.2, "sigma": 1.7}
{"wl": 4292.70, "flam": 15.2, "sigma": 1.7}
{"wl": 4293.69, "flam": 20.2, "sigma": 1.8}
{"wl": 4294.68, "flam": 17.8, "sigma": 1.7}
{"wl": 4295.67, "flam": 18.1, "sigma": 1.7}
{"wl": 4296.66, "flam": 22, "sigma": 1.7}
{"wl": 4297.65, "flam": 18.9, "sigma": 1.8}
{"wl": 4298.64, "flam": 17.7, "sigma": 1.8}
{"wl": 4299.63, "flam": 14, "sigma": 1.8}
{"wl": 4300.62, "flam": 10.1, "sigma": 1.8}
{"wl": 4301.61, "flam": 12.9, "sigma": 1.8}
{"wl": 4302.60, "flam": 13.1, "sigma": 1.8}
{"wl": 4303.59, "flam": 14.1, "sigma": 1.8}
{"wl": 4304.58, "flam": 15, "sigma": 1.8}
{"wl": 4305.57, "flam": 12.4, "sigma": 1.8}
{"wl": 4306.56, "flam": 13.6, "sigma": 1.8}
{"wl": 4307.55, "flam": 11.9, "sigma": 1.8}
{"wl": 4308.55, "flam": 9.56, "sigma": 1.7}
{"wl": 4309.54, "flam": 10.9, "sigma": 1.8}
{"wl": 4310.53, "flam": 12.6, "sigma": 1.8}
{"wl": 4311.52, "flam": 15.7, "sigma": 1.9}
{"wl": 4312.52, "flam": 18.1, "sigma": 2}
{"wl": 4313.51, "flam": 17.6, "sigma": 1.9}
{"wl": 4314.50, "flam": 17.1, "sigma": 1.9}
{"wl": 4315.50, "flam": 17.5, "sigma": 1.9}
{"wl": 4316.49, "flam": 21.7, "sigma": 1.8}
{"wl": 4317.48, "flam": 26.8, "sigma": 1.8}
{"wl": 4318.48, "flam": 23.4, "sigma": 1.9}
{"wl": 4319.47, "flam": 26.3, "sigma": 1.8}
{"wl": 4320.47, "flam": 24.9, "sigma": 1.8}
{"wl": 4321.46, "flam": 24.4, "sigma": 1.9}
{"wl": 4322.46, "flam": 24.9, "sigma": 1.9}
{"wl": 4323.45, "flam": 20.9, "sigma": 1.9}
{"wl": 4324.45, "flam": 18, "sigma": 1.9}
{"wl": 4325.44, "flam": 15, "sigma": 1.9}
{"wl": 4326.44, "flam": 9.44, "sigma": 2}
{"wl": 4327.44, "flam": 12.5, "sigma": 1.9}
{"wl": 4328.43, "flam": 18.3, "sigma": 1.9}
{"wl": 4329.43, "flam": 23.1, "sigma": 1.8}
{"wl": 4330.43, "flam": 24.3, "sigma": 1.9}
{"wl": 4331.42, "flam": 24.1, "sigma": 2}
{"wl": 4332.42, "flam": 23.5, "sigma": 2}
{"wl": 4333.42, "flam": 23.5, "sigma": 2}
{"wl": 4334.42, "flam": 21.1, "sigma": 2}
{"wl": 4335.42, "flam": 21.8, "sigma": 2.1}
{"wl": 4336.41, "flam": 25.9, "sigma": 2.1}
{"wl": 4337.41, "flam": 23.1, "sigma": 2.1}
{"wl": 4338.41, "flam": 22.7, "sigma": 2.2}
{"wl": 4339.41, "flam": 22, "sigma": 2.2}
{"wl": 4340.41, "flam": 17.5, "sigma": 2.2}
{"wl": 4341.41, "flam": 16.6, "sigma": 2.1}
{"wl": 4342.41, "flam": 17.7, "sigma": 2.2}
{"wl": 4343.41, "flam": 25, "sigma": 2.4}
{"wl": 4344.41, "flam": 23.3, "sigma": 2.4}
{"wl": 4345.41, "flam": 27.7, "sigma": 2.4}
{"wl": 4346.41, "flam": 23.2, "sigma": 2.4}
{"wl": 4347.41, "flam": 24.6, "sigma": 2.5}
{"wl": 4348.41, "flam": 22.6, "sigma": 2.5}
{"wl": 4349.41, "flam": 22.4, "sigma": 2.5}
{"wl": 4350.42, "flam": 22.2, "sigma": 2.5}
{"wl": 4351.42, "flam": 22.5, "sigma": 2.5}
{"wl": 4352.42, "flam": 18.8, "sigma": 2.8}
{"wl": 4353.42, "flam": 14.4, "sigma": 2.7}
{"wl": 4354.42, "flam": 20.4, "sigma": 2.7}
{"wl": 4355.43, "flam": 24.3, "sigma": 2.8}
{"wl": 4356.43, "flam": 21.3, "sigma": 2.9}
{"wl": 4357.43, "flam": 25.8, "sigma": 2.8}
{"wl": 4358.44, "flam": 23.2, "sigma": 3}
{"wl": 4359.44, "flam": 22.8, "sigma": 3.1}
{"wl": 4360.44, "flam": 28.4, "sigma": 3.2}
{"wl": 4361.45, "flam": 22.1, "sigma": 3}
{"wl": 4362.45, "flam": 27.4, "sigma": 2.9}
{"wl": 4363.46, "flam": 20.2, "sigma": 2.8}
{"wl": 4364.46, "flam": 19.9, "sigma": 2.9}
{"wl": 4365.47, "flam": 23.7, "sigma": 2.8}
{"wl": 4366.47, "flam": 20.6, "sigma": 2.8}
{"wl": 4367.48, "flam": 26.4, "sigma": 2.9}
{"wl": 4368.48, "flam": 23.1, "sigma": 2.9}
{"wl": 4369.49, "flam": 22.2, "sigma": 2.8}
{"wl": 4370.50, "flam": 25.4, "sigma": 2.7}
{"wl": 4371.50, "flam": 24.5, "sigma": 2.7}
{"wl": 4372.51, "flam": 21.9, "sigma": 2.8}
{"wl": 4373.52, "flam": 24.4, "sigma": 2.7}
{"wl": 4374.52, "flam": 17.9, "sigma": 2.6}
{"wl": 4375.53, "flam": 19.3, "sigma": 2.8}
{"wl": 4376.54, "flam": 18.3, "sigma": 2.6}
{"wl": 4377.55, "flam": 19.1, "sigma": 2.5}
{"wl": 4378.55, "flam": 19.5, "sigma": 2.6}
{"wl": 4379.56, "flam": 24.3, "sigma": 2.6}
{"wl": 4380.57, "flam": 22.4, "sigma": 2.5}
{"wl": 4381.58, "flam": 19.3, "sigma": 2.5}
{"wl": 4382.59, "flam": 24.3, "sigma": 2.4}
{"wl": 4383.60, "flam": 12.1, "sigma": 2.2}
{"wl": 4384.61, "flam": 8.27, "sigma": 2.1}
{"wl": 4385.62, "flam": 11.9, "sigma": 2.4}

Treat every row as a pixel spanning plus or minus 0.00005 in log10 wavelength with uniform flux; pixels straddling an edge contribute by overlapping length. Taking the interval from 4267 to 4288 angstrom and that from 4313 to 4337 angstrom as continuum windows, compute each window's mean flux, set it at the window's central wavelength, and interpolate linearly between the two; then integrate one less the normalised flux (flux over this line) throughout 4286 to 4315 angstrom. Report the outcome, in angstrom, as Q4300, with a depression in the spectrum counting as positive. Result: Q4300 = 5.6 angstrom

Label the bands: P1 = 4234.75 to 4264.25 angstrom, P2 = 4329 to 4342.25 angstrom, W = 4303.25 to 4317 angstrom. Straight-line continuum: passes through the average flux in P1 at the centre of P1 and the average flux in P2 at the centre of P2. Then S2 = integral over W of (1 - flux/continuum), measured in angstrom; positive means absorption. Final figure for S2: 4.0 angstrom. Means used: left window 17.8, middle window 14.9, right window 22.1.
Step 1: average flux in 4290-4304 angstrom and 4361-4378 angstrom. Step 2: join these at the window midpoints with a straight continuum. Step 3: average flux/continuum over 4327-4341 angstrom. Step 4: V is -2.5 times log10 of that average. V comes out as -0.151 mag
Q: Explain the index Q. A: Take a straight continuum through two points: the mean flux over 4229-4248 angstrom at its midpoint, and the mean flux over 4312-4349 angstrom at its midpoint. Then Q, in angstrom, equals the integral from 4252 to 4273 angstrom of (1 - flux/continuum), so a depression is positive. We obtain 1.1 angstrom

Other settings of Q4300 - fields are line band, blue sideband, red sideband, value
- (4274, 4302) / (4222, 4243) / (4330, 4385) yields 1.95 angstrom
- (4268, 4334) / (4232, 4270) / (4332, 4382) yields 9.52 angstrom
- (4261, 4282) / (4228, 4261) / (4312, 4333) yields 1.57 angstrom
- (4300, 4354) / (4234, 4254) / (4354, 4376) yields 5.62 angstrom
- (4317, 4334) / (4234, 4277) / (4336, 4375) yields -0.35 angstrom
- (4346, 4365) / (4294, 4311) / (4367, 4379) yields -2.32 angstrom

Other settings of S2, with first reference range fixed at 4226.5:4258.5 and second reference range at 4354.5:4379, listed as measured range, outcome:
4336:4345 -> -0.11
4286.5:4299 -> 1.36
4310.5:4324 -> -0.61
